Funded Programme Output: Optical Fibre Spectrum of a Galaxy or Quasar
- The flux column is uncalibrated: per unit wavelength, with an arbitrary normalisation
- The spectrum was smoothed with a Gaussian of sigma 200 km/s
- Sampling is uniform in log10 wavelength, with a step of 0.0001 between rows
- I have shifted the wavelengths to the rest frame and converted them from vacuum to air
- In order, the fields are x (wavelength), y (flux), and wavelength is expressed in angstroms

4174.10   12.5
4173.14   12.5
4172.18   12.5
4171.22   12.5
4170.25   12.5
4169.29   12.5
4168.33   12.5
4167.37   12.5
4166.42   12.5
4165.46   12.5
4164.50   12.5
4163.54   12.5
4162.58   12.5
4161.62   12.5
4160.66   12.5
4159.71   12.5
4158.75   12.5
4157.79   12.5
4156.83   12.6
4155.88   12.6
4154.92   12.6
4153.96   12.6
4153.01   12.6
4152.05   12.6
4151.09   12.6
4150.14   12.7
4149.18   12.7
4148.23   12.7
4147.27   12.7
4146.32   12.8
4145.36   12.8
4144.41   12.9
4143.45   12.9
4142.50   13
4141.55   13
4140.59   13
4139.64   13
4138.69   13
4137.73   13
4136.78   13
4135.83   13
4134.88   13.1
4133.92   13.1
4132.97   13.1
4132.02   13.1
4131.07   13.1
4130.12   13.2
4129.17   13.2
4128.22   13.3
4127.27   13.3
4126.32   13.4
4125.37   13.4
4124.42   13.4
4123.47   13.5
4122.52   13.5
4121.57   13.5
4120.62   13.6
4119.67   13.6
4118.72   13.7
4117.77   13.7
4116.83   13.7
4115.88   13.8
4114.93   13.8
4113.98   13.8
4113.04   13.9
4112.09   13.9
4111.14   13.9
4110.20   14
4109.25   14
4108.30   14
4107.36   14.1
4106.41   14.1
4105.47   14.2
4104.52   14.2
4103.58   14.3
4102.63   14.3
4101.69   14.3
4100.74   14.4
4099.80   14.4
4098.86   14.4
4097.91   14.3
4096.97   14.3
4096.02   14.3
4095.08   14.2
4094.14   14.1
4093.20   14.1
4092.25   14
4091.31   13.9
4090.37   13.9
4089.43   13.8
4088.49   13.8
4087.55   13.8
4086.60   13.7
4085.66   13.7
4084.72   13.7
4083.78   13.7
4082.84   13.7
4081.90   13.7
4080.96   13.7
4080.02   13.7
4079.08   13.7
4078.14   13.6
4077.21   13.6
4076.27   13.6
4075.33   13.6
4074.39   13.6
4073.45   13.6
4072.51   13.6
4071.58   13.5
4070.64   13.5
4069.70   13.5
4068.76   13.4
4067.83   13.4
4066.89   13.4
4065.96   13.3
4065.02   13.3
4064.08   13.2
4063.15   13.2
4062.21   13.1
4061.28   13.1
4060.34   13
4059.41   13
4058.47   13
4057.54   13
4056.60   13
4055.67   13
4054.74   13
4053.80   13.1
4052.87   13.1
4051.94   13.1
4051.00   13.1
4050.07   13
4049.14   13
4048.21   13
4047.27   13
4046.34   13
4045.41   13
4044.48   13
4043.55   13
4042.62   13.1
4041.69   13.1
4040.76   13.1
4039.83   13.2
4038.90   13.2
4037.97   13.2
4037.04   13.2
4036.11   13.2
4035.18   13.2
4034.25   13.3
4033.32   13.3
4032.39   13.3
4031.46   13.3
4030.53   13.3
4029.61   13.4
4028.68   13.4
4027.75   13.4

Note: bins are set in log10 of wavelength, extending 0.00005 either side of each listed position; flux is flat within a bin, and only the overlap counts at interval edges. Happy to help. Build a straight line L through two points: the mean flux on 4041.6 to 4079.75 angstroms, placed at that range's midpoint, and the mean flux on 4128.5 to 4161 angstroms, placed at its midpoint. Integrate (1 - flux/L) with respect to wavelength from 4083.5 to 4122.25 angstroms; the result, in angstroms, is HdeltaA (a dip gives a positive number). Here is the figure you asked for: -2.8 angstroms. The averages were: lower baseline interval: 13.2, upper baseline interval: 12.8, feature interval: 14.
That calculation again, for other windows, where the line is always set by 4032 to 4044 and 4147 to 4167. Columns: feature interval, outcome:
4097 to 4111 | -1.49 angstroms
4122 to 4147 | -0.85 angstroms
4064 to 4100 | -2.22 angstroms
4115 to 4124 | -0.61 angstroms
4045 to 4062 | 0.09 angstroms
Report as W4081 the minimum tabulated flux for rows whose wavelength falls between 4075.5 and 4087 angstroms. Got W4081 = 13.6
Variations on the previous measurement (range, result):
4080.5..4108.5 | 13.7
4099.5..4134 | 13.1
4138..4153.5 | 12.6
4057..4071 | 13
